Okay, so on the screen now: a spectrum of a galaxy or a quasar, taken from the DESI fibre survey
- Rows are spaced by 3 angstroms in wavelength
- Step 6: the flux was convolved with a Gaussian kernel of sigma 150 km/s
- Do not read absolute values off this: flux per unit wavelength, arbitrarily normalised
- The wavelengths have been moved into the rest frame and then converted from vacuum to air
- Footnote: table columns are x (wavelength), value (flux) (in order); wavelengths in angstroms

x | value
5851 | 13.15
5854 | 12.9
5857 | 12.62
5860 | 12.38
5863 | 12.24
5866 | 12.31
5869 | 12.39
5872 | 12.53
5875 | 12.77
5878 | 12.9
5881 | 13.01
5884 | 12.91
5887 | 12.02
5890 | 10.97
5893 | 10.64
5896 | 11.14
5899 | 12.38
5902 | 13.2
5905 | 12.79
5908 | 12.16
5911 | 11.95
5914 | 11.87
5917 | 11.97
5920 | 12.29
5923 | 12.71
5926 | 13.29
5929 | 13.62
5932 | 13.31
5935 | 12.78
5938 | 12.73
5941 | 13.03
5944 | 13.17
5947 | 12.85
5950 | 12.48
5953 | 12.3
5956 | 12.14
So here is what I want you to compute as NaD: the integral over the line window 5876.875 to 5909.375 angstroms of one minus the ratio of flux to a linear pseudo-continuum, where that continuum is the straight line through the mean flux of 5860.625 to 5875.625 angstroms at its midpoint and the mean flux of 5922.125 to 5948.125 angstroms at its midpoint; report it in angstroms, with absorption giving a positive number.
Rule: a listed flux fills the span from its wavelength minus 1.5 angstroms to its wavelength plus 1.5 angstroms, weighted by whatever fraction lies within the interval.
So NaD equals 1.23 angstroms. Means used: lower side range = 12.4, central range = 12.2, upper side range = 13.1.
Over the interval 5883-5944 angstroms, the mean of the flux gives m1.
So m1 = 12.4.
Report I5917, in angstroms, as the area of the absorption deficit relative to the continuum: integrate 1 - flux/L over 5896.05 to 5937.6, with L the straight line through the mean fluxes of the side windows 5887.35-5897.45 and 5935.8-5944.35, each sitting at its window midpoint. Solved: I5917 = -2.03 angstroms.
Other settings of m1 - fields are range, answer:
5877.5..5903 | 12.1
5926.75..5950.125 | 13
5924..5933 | 13.4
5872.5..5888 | 12.7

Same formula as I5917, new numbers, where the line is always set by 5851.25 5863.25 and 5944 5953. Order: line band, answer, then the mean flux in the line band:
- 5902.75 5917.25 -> 0.5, 12.2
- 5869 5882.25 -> -0.1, 12.8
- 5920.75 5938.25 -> -0.5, 13.1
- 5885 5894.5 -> 1.0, 11.3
